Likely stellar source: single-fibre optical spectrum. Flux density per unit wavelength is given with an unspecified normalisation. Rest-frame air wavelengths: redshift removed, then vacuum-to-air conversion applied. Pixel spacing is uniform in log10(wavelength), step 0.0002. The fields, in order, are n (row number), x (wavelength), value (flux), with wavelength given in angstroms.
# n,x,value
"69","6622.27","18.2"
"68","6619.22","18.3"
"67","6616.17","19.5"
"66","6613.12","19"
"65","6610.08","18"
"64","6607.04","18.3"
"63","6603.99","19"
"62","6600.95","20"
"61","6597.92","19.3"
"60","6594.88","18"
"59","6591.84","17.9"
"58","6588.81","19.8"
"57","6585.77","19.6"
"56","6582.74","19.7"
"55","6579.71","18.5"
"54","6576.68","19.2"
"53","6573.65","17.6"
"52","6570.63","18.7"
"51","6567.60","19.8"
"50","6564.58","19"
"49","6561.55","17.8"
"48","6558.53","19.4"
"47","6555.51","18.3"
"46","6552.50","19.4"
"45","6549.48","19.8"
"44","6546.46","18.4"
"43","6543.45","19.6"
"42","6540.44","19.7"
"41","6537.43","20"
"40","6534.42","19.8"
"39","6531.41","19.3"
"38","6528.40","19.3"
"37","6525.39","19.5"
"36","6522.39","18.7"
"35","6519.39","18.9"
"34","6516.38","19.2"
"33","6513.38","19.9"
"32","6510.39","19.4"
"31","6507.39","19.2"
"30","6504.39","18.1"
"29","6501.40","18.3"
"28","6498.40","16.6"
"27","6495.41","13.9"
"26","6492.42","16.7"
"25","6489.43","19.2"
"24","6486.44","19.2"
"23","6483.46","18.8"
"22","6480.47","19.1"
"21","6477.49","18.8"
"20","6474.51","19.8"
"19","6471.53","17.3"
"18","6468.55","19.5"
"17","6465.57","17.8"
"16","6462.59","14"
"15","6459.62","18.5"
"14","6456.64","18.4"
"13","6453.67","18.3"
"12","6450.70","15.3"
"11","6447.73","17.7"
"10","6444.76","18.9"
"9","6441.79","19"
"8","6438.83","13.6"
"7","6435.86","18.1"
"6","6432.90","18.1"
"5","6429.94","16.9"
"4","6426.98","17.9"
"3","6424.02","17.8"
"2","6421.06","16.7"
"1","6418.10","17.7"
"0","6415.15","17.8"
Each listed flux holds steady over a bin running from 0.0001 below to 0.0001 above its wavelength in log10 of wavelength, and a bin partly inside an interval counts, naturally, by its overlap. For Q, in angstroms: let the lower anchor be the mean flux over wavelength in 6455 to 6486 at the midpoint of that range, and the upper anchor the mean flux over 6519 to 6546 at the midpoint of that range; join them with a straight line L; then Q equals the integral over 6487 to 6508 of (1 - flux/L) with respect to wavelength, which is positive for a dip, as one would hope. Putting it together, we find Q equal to 1.5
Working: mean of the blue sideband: 18.2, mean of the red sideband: 19.4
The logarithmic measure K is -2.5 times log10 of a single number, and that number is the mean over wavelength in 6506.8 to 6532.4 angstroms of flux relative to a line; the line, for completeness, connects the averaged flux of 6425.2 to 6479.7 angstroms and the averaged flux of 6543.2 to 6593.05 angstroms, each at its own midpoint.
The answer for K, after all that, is -0.05 mag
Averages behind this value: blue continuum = 17.7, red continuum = 19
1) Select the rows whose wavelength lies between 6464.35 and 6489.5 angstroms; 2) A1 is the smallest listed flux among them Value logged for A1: 17.3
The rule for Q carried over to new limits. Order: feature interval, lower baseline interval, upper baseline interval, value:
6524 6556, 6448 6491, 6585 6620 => -1.5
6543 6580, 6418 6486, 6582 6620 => -0.5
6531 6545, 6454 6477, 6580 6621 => -0.9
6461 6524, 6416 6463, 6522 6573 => 0.2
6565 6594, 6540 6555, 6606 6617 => 0.0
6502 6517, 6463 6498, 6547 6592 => -0.6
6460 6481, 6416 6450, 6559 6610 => -0.3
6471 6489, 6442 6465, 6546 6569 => -1.1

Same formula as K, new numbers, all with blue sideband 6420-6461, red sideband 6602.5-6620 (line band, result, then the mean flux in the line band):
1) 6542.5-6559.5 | -0.050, 19.1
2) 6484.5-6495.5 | 0.007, 17.7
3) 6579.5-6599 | -0.026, 19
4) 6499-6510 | -0.029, 18.4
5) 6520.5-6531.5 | -0.062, 19.2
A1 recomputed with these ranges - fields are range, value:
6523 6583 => 17.6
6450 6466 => 14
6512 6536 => 18.7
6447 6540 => 13.9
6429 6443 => 13.6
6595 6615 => 18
